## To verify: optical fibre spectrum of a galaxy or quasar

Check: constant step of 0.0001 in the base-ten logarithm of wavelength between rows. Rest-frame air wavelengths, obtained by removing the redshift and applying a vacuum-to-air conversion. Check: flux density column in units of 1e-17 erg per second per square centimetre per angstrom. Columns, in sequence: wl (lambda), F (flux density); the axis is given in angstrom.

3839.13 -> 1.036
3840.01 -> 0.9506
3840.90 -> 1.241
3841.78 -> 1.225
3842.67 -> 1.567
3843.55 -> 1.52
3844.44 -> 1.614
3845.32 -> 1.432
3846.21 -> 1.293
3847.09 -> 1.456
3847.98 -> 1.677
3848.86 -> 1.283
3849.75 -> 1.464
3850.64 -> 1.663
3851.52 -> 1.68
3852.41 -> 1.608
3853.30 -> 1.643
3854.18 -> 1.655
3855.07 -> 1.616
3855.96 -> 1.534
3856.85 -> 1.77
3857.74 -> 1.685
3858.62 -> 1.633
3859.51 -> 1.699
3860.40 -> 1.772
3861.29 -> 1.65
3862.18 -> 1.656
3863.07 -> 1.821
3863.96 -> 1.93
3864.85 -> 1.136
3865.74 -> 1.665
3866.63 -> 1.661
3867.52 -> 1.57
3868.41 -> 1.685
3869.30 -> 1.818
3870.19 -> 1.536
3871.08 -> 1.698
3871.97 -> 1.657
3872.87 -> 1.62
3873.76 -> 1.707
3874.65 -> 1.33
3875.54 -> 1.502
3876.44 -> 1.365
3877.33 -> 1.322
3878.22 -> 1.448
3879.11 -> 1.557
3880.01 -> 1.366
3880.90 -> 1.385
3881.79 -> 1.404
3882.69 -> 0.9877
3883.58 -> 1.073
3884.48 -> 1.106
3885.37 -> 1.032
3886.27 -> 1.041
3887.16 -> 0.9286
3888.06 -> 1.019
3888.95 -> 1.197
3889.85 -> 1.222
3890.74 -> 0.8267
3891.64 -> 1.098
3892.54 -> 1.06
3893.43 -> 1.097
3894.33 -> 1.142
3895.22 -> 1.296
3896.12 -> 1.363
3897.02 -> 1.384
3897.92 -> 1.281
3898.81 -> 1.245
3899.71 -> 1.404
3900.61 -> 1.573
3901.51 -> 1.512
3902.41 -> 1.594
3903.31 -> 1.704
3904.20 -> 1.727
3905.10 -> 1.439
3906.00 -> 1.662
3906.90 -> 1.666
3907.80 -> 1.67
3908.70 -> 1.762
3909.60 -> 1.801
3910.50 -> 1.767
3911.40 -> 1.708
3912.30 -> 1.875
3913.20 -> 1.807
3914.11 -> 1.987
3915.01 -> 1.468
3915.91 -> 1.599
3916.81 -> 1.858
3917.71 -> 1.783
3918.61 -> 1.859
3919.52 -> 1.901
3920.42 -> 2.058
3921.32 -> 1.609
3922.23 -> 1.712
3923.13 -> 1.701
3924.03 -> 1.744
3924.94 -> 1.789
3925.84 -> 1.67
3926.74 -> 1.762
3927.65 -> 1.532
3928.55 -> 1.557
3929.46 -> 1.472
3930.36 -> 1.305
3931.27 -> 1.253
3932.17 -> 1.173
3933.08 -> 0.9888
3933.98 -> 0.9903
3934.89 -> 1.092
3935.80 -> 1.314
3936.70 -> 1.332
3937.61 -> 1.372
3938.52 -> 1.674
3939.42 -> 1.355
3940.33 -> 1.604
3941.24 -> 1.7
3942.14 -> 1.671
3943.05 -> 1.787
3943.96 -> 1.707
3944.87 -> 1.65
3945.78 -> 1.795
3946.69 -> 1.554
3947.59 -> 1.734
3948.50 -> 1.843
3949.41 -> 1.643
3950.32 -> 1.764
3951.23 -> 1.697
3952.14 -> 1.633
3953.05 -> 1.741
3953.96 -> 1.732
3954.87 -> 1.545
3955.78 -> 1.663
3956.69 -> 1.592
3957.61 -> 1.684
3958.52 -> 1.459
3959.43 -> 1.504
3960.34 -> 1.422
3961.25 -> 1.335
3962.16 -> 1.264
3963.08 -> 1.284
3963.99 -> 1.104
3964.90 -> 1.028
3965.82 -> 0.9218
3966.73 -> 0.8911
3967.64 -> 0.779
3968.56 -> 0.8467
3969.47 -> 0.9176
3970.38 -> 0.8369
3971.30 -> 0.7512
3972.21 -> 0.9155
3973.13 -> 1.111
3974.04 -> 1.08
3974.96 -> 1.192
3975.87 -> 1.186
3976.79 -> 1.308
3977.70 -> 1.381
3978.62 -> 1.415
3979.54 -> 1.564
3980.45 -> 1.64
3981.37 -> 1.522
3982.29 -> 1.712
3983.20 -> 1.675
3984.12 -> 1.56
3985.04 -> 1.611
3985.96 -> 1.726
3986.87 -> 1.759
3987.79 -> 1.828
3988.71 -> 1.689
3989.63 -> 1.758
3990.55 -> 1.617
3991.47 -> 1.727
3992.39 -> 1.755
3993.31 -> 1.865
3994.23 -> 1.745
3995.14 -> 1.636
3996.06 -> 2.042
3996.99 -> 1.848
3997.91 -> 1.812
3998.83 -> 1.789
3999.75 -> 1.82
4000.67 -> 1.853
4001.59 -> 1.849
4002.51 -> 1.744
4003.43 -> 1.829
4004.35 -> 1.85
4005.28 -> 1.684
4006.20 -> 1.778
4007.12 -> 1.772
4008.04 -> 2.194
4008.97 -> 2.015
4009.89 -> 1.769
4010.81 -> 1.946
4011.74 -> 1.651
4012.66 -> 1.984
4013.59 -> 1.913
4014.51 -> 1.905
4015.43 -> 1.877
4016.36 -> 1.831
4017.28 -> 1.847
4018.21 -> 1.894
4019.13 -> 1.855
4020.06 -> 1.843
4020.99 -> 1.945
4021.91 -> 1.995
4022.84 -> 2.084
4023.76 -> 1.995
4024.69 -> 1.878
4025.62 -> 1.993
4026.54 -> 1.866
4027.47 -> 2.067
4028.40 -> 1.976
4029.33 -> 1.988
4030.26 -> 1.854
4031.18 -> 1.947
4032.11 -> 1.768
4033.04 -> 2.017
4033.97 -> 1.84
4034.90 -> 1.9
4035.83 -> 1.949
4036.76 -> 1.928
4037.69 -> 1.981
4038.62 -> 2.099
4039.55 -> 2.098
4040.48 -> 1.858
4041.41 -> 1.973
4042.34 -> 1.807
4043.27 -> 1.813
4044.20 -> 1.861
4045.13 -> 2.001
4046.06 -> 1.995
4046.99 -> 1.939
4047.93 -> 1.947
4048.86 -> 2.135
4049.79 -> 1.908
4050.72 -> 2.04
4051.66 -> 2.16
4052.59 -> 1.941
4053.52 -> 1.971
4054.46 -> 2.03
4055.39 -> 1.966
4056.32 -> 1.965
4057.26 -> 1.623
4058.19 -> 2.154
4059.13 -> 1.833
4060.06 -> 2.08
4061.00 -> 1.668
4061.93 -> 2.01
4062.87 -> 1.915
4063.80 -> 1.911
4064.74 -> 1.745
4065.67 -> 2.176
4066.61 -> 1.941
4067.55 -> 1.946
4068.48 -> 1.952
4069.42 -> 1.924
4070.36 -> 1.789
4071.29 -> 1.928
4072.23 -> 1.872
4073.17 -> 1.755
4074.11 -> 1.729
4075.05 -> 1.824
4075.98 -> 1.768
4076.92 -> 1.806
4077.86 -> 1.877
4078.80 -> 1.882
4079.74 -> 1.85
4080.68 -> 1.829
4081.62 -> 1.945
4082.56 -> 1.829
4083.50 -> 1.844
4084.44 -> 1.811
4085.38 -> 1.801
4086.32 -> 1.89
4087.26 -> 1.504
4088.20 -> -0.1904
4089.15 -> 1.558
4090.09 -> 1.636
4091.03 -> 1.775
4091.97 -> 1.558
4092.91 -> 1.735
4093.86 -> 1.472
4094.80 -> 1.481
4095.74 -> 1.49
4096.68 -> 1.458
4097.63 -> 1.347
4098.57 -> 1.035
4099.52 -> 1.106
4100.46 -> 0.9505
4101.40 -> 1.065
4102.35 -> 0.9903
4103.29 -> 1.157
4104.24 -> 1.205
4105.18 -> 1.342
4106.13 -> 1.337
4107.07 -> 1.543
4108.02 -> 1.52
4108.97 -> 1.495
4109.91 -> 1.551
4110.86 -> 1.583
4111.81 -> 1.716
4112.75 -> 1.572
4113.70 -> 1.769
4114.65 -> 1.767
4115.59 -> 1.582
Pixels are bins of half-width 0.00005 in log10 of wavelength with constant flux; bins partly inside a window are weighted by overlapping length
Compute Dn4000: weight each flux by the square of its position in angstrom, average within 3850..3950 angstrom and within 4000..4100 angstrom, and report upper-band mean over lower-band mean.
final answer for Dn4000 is 1.30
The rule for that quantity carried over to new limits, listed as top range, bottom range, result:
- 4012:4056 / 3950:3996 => 1.40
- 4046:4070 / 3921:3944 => 1.40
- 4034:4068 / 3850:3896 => 1.48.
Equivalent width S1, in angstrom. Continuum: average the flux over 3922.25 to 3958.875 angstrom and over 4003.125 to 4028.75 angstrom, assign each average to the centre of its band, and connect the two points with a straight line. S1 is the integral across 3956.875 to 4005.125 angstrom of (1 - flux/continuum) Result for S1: 7.67 angstrom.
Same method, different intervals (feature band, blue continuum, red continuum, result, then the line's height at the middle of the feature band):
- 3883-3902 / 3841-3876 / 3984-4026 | 5.33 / 1.65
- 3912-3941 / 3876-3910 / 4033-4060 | -2.00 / 1.47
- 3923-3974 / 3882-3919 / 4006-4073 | 5.96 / 1.6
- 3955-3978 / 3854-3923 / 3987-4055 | 7.35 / 1.74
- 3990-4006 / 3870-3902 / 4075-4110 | -4.39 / 1.41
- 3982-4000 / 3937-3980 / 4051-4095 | -2.83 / 1.51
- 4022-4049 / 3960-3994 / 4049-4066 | -2.45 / 1.79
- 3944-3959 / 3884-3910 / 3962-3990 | -4.13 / 1.31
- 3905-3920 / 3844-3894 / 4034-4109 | -2.35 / 1.51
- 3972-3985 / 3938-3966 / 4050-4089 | 1.83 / 1.62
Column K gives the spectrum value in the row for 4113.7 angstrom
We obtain 1.769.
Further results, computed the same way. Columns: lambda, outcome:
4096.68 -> 1.458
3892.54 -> 1.06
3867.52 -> 1.57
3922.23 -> 1.712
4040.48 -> 1.858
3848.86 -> 1.283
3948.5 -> 1.843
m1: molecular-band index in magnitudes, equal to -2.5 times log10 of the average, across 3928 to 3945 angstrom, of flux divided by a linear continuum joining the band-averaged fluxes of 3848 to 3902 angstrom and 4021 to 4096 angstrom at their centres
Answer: 0.12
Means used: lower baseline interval 1.44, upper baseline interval 1.86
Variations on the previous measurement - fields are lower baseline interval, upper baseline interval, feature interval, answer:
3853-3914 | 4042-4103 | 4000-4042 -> -0.144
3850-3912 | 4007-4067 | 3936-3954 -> 0.015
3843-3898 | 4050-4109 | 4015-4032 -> -0.192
